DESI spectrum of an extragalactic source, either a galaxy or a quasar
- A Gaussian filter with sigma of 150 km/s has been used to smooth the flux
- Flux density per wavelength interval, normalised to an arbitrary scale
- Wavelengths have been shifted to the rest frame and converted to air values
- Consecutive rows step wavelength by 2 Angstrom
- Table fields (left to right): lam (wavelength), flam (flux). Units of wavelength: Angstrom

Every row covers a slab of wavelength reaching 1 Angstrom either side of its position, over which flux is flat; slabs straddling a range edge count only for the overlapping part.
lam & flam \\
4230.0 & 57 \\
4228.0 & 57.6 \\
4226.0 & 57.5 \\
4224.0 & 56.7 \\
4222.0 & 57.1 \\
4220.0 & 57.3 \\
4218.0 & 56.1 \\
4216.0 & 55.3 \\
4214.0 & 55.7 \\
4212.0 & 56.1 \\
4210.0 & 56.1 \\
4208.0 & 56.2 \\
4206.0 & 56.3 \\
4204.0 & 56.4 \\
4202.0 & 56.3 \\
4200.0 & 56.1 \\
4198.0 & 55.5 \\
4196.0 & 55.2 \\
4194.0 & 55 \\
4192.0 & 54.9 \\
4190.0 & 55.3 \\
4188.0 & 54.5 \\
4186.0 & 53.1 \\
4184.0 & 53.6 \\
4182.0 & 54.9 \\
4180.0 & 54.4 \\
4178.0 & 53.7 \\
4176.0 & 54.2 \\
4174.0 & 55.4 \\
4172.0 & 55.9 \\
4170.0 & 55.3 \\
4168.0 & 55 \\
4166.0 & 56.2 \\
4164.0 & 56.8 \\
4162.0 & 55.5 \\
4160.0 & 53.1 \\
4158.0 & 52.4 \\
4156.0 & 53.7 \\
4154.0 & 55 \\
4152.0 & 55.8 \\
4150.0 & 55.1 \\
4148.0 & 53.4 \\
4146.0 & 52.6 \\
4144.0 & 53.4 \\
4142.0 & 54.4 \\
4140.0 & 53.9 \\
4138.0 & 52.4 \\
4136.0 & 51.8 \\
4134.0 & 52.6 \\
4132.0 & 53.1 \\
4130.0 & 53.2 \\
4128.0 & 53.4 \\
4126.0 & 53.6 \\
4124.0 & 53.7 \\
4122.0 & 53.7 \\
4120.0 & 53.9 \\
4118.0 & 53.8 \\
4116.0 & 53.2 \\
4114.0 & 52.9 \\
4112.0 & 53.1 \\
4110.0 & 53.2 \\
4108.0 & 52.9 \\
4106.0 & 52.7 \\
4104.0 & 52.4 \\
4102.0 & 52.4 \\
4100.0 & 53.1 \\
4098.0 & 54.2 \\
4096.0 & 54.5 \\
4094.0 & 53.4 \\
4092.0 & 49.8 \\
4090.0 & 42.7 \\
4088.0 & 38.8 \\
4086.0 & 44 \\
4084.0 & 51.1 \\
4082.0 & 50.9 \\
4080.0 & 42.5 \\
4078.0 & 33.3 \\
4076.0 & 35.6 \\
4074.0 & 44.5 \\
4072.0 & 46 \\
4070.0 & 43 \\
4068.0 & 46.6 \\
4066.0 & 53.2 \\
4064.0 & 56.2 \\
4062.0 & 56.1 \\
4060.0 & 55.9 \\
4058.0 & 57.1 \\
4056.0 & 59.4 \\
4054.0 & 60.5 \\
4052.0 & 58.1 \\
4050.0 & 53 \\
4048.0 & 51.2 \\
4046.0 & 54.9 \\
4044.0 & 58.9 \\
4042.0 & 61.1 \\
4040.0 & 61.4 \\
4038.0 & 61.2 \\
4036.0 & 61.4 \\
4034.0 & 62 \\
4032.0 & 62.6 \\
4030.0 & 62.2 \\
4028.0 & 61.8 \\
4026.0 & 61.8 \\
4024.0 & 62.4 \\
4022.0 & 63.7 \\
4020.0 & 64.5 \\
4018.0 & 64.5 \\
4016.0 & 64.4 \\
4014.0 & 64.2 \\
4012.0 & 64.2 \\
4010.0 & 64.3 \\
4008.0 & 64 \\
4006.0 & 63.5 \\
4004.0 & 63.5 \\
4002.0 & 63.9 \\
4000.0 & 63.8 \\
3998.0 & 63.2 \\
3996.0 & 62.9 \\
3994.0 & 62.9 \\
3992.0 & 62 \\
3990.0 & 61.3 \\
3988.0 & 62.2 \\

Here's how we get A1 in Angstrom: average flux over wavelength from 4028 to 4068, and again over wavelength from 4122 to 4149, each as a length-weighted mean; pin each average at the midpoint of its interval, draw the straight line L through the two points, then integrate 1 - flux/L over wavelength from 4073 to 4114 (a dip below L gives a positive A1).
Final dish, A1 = 5.2 Angstrom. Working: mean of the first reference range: 58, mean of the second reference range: 53.2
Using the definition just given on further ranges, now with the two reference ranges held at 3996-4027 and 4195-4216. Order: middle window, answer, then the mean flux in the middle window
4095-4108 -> 1.5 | 53.2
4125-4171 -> 3.4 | 54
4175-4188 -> 0.7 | 54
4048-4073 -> 3.3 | 53.7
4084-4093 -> 2.4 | 44.6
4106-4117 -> 1.2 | 53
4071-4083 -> 3.7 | 42.1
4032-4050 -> 1.1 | 58.9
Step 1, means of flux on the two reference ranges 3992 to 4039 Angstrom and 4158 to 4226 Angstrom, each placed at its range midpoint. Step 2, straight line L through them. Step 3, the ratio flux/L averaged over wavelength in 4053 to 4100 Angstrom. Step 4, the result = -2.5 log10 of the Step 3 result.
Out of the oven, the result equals 0.22 mag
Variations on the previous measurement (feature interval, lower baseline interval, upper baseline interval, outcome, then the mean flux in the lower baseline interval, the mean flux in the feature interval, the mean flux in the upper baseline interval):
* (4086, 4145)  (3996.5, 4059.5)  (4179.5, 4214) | 0.12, 61.3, 52.1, 55.3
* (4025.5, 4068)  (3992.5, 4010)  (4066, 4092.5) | -0.12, 63.5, 58.3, 44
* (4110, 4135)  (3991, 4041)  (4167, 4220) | 0.10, 63.1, 53.3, 55.3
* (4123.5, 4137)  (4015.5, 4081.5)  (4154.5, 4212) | 0.05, 55.7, 53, 55.1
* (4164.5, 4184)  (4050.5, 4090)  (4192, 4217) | -0.01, 49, 55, 55.8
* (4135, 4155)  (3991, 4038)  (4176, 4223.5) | 0.08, 63.2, 53.8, 55.4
